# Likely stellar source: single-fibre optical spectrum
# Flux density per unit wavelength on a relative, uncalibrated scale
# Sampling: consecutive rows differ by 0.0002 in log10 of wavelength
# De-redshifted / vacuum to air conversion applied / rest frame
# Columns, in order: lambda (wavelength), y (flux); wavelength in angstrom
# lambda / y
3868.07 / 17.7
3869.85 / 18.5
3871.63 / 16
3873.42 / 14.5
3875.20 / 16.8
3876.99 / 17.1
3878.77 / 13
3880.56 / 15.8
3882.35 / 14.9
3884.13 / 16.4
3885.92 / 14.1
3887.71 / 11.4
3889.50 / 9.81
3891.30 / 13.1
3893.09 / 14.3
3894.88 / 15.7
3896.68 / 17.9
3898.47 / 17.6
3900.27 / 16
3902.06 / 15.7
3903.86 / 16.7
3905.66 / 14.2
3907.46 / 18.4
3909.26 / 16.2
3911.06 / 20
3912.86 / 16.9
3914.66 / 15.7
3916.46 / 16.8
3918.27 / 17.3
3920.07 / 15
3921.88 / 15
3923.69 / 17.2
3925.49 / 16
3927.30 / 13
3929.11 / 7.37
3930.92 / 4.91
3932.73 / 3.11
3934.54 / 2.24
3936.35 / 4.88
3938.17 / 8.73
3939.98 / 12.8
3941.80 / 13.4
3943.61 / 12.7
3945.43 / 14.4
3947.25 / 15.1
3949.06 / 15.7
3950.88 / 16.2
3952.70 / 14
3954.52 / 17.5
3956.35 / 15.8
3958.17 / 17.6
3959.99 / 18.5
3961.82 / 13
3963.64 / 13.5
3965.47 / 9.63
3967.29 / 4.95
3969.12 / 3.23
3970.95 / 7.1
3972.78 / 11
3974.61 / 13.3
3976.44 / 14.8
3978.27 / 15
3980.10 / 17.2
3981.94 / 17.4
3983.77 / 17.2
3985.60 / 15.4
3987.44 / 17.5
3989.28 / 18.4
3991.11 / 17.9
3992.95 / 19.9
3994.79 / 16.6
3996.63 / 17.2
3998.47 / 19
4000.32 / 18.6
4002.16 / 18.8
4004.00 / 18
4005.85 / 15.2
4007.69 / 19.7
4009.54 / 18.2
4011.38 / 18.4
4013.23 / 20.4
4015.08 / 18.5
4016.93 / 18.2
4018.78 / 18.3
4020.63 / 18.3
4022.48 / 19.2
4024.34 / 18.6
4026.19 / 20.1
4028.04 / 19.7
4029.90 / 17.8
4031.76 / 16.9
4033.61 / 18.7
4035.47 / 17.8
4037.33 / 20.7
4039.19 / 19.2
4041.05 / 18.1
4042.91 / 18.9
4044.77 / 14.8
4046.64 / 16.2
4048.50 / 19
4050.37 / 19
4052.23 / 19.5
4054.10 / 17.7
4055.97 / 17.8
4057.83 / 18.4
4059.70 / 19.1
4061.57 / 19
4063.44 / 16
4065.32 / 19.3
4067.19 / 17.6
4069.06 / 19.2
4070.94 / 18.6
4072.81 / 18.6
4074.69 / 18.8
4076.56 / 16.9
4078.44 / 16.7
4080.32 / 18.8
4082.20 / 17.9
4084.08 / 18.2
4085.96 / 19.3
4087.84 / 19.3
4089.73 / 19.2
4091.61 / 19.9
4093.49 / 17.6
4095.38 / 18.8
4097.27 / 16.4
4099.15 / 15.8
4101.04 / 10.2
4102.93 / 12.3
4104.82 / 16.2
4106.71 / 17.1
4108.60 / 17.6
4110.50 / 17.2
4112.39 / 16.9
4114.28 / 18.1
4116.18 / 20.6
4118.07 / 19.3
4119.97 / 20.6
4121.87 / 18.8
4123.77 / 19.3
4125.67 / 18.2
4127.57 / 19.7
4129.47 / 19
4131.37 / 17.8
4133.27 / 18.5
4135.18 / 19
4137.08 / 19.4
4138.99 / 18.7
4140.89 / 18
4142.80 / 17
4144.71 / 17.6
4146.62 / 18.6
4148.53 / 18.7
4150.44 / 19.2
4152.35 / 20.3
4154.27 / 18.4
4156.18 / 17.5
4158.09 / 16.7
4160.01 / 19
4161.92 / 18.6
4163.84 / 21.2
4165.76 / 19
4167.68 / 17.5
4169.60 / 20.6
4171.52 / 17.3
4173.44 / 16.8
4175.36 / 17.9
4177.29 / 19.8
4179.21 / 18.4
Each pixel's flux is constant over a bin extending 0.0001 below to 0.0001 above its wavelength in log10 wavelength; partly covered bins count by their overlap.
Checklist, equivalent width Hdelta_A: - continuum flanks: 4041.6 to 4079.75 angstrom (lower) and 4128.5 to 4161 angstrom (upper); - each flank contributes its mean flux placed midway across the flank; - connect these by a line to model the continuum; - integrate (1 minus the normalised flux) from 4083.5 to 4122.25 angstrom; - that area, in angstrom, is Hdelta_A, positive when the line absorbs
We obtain 1.5 angstrom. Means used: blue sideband 18.1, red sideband 18.4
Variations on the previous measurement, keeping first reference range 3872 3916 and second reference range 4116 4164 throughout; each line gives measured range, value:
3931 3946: 6.9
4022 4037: -1.2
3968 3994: 3.3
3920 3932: 2.7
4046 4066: -0.7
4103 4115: 1.0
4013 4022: -0.8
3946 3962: 0.3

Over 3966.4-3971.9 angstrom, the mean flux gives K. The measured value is 5.13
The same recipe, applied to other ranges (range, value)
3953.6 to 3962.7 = 16.5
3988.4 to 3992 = 18.2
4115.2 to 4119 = 19.9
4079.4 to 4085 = 18.3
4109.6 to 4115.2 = 17.4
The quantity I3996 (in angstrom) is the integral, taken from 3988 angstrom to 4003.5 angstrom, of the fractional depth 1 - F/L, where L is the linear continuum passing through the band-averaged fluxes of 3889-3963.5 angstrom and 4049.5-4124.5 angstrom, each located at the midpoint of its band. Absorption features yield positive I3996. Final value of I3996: -2.5 angstrom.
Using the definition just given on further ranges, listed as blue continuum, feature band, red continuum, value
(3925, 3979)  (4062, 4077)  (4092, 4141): -2.1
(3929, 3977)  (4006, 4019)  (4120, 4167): -4.7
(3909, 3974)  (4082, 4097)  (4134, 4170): -1.6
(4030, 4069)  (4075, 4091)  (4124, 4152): 0.0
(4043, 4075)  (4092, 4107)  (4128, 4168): 2.2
